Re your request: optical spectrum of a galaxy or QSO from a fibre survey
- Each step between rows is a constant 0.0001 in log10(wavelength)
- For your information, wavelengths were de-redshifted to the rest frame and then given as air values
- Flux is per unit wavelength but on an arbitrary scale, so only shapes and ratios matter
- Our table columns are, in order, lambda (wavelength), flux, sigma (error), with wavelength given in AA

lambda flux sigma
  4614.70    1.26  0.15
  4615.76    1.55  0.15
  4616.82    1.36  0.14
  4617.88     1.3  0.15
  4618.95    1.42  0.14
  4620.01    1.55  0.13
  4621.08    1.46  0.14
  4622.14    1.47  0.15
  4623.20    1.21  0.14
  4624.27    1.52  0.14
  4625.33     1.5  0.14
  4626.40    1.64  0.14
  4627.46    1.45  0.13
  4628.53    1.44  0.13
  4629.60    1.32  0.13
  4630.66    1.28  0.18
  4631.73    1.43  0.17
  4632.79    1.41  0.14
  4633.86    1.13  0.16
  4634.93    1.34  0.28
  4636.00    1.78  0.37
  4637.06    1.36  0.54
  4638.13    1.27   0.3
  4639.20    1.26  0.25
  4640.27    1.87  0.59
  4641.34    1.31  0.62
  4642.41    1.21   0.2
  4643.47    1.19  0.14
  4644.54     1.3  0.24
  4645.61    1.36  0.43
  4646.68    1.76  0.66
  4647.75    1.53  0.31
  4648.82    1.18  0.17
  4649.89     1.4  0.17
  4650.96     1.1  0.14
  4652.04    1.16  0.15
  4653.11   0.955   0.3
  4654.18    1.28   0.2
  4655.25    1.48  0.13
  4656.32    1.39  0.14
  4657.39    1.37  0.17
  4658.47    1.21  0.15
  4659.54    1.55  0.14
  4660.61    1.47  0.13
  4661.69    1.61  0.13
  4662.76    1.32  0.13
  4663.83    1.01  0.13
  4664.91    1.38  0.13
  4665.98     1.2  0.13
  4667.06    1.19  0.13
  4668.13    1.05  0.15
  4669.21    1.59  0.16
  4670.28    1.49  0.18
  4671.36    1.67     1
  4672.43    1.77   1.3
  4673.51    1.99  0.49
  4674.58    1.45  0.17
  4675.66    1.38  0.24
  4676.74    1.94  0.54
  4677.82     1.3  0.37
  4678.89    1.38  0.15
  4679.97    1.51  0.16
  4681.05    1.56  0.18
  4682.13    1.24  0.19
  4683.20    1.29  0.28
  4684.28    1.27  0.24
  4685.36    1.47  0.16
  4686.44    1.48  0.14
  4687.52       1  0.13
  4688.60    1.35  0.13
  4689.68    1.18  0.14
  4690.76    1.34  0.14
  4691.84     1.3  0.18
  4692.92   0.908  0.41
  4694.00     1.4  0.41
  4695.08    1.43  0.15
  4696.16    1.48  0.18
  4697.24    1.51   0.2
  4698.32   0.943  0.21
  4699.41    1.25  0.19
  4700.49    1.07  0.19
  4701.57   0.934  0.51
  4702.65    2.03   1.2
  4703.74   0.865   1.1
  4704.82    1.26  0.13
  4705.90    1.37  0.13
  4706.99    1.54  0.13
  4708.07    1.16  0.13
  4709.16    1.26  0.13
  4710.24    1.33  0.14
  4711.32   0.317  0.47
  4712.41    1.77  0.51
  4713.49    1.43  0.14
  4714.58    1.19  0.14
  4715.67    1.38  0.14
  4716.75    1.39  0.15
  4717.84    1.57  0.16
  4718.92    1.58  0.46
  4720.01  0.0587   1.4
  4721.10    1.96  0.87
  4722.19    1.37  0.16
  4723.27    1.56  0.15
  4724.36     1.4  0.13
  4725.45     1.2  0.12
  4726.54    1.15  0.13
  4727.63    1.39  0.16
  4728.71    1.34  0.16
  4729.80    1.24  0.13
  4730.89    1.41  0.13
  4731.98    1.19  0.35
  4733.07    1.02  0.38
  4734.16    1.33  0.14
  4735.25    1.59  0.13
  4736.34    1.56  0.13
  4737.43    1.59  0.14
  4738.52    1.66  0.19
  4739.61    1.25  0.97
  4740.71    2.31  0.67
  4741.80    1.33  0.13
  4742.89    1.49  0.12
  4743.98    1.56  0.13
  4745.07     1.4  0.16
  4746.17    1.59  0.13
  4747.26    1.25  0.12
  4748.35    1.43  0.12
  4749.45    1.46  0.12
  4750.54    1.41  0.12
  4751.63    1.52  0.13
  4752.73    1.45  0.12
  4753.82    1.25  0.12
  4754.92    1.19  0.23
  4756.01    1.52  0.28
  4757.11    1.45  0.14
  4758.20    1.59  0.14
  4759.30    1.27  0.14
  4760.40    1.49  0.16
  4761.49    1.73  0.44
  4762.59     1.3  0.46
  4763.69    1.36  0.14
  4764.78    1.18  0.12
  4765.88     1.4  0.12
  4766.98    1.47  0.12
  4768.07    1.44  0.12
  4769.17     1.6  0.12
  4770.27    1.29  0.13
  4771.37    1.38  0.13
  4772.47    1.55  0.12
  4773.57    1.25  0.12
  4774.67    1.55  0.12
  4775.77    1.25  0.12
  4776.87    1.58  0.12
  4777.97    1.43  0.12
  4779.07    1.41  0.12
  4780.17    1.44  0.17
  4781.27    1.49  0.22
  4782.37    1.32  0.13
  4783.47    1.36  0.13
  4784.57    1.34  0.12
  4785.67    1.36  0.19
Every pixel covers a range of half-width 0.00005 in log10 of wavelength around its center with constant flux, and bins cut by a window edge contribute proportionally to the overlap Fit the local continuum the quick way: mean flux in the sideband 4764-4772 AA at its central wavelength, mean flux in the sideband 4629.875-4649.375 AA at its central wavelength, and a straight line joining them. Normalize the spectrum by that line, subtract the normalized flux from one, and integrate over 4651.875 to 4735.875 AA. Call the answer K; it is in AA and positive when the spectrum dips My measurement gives 3.3 AA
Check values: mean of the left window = 1.39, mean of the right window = 1.4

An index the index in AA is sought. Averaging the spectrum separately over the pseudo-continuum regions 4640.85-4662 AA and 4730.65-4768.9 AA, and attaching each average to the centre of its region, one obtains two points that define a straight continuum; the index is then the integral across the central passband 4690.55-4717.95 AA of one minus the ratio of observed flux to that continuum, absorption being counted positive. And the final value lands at 2.2 AA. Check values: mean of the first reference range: 1.34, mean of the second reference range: 1.44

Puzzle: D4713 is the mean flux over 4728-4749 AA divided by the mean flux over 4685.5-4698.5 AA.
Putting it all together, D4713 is 1.12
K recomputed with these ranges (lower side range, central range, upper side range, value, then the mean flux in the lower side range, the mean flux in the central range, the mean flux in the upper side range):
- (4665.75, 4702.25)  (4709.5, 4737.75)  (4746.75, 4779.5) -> 1.5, 1.37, 1.32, 1.42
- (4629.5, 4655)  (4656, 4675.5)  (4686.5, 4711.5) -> -1.9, 1.34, 1.43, 1.25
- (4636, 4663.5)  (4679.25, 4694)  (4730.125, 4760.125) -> 0.9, 1.36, 1.3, 1.45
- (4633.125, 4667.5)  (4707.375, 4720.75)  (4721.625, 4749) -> 1.8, 1.34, 1.22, 1.42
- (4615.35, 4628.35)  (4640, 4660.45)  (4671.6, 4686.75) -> 1.9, 1.45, 1.34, 1.51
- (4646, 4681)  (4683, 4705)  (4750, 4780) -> 2.2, 1.41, 1.27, 1.42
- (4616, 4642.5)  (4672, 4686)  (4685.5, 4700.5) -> -2.1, 1.42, 1.5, 1.27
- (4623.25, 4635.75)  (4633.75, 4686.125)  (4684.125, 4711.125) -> -2.0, 1.41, 1.4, 1.27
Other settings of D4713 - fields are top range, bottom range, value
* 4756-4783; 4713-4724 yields 1.06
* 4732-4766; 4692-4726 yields 1.12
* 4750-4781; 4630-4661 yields 1.05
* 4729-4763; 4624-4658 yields 1.05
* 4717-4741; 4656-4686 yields 0.97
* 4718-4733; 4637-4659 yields 0.97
